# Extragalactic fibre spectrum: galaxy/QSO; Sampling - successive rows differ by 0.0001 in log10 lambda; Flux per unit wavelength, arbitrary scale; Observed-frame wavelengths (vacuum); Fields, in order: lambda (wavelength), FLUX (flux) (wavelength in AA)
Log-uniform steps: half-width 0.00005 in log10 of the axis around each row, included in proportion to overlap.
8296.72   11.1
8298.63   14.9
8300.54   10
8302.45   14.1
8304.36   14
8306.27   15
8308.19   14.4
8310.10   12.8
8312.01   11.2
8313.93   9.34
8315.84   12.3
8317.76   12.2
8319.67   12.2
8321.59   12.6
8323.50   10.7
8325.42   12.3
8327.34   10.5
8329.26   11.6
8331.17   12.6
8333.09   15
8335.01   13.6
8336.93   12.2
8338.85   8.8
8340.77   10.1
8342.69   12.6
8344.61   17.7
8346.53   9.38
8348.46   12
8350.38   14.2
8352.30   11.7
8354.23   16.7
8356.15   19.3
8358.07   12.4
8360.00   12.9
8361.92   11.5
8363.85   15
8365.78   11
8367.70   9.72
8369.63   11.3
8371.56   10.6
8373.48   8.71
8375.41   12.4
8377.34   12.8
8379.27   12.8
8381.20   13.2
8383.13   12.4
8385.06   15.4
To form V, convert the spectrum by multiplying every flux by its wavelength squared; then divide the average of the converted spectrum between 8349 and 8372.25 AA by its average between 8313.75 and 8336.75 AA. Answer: 1.08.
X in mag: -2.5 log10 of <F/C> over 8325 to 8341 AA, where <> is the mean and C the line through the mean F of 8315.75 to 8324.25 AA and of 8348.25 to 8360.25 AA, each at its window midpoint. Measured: 0.08 mag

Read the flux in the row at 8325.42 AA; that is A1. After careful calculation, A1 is 12.3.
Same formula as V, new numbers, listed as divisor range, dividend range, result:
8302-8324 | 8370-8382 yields 0.95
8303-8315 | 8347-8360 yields 1.11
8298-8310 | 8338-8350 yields 0.88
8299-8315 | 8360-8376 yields 0.91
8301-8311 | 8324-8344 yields 0.87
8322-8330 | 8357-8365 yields 1.15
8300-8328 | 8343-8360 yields 1.15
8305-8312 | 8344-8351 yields 0.96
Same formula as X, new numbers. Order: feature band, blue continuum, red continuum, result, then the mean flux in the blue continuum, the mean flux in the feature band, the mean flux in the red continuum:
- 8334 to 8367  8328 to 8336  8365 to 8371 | -0.10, 13.1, 13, 10.7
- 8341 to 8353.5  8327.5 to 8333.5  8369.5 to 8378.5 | -0.07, 12.6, 12.8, 11.2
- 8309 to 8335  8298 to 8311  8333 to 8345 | 0.08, 13.6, 12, 12.5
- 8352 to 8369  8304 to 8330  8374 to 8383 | -0.08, 12.2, 13.4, 12.6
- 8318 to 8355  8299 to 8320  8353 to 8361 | 0.13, 12.6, 12.4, 15.2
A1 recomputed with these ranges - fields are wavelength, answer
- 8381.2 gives 13.2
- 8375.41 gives 12.4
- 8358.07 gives 12.4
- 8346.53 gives 9.38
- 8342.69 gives 12.6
